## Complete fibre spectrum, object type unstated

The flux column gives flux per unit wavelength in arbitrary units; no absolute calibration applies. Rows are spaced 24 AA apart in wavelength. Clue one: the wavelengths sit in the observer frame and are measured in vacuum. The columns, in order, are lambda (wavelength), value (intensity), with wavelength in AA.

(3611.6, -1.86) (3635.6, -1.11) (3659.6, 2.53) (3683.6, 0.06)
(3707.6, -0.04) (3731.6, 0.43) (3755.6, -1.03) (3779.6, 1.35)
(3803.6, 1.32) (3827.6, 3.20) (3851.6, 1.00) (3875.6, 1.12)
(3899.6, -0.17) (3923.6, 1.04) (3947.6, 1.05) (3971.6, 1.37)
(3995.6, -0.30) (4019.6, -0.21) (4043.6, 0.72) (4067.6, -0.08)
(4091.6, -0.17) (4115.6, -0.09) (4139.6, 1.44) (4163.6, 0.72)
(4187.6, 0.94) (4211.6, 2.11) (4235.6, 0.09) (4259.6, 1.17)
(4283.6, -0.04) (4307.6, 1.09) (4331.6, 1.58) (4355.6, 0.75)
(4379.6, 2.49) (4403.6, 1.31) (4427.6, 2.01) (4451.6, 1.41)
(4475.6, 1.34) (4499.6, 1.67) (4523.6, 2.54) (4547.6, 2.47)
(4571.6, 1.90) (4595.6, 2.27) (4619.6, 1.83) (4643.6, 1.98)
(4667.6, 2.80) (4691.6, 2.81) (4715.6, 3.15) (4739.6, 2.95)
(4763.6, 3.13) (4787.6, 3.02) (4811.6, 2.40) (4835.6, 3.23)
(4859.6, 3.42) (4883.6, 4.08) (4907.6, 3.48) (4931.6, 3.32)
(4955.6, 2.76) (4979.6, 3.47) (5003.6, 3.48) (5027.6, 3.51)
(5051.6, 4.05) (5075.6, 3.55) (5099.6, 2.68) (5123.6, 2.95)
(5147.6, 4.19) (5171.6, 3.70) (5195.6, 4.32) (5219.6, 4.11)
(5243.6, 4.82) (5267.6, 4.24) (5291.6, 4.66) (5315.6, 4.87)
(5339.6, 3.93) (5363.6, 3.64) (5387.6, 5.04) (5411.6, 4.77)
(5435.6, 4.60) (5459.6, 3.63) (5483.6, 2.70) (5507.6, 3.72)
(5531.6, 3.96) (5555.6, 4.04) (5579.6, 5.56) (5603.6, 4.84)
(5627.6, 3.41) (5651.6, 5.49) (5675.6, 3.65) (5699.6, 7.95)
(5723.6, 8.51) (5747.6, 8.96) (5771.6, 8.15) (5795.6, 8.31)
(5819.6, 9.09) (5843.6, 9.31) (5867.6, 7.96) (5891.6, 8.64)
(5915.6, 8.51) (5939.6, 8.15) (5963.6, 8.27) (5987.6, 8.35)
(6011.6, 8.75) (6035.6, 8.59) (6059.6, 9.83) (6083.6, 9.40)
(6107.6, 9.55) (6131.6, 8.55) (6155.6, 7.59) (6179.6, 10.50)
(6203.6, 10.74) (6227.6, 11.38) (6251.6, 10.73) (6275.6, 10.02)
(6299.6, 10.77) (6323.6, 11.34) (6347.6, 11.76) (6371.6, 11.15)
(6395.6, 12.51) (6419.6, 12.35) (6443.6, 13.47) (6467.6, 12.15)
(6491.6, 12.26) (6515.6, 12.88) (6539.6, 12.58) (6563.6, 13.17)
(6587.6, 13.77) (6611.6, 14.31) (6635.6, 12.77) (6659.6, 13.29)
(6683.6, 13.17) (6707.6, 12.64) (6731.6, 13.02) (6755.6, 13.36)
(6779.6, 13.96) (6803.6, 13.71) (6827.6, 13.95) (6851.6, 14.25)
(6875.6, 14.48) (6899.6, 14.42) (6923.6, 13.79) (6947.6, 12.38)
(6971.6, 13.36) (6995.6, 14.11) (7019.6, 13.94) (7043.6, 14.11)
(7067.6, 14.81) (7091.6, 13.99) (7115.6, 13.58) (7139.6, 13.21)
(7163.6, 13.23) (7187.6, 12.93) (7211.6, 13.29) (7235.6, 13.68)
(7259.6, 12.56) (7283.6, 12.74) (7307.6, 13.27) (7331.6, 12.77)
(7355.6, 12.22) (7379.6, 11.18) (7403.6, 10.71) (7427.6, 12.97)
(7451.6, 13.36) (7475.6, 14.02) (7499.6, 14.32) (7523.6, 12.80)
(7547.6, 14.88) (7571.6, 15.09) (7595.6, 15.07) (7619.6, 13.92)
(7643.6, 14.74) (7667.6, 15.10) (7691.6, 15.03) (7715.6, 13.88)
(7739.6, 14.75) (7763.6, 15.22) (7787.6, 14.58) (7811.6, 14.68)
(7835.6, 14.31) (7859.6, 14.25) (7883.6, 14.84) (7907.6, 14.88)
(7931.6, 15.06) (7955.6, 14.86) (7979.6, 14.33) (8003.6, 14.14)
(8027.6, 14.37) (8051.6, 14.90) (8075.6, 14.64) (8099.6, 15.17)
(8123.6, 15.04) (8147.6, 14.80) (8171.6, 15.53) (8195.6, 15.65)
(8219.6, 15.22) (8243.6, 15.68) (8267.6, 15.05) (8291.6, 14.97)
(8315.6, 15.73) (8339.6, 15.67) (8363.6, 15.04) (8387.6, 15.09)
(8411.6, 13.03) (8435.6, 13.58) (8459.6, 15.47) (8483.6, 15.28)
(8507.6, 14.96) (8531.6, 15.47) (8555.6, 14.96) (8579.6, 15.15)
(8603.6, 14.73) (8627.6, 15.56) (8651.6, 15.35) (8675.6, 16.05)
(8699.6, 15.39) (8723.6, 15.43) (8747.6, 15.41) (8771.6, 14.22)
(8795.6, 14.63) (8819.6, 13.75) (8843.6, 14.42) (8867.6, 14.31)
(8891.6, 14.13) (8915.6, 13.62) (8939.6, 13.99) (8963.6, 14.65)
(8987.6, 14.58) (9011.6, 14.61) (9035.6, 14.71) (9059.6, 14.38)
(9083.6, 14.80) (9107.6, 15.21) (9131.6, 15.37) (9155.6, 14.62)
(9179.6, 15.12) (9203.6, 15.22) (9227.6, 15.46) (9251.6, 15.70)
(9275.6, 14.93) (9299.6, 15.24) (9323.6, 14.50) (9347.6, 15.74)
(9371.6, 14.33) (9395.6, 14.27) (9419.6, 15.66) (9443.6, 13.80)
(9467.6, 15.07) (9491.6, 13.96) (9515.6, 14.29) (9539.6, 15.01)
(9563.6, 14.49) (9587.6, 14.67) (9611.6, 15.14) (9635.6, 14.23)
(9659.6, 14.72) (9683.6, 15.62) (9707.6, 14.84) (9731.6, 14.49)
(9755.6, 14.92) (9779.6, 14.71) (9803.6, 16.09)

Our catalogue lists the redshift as 0.429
